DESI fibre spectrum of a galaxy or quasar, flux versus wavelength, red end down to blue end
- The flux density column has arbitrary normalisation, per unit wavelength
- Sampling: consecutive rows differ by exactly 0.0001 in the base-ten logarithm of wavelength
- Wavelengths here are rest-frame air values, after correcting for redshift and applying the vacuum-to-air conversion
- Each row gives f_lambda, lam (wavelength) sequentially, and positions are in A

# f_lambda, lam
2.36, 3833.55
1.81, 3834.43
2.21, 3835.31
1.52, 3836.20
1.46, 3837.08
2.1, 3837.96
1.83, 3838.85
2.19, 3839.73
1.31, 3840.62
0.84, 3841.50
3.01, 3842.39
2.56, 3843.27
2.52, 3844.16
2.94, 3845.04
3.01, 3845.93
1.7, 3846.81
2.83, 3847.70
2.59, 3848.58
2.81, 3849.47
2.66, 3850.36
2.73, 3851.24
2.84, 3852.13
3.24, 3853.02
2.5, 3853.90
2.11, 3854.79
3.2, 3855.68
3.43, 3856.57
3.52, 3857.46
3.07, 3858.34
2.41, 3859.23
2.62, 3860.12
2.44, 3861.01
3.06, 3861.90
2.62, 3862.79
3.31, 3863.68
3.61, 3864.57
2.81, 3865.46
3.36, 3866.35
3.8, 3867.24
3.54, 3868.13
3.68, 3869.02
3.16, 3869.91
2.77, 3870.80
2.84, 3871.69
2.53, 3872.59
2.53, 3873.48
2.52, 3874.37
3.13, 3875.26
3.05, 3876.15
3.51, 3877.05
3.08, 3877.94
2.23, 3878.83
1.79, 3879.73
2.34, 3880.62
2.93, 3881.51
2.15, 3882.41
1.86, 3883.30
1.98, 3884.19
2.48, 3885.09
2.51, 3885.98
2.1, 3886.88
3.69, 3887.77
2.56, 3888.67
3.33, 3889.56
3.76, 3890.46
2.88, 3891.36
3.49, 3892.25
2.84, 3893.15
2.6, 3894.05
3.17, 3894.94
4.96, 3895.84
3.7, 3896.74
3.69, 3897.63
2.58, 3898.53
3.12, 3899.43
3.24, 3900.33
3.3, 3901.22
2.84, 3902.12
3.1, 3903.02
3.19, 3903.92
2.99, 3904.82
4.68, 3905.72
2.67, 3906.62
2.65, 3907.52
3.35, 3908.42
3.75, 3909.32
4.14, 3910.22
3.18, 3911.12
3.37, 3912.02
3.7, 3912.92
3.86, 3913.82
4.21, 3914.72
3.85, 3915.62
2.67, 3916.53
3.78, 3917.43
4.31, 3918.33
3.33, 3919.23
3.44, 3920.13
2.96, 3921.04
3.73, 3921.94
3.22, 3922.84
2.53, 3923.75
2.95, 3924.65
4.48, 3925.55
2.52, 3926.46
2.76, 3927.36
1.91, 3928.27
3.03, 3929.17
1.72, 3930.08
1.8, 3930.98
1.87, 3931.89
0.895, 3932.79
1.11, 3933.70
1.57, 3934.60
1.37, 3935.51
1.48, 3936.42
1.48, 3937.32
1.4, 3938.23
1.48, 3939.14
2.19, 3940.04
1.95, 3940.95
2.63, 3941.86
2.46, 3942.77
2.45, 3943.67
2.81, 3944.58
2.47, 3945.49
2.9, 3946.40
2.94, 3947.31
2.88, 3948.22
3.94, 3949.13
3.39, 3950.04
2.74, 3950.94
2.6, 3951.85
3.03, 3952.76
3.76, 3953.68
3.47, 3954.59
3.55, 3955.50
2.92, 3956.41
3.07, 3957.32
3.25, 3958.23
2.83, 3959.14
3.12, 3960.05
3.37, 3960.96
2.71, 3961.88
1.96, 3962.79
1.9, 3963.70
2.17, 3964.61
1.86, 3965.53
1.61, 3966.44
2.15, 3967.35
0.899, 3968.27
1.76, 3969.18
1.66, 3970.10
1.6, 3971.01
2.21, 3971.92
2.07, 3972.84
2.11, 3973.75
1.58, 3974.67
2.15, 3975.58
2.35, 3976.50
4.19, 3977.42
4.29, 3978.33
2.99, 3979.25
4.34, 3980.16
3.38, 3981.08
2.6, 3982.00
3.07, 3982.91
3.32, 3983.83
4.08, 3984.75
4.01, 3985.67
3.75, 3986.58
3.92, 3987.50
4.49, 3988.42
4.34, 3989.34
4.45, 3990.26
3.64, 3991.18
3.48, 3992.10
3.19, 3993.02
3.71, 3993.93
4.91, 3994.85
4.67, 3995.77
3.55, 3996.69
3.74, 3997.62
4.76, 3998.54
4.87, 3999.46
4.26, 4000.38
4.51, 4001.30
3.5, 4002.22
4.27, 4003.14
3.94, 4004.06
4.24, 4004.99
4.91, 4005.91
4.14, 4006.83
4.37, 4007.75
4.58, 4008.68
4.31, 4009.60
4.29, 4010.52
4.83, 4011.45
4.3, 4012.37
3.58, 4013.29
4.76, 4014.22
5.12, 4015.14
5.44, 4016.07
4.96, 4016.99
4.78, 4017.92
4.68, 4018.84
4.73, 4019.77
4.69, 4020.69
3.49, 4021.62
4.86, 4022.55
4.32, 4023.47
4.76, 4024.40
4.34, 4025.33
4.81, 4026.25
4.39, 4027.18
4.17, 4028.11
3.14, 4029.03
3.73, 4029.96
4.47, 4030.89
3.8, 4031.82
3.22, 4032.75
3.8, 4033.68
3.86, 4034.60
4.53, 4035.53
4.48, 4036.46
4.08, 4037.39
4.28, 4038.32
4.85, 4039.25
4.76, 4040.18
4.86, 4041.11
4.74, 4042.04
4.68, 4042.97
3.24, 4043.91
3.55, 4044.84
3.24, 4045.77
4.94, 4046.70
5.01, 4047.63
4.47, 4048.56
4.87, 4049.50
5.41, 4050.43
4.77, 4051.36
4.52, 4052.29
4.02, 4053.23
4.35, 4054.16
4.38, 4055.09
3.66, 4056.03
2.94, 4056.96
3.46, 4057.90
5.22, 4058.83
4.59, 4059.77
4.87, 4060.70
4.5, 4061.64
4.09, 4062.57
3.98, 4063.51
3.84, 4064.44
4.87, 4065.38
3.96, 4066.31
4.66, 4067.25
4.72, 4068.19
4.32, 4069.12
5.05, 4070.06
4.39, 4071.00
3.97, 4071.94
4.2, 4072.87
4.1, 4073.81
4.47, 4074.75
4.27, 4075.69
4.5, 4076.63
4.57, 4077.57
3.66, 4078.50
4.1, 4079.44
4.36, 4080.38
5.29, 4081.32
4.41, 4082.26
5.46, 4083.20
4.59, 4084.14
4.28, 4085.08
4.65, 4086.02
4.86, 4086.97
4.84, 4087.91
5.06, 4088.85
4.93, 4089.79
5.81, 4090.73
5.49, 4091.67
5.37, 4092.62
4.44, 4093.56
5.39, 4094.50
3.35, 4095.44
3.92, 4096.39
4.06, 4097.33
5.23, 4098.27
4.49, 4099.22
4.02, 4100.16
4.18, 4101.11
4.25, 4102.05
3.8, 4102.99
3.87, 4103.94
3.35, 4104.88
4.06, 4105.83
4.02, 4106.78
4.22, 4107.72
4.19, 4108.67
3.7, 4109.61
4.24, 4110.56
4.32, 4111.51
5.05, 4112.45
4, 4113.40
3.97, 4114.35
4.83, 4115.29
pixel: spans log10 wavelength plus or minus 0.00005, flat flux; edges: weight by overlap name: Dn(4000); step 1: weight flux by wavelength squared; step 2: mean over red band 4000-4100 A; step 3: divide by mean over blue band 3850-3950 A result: 1.7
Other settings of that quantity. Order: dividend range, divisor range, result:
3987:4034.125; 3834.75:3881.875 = 1.72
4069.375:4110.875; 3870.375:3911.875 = 1.64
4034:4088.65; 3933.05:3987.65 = 1.77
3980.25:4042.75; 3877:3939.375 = 1.55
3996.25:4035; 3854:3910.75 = 1.53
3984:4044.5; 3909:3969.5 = 1.64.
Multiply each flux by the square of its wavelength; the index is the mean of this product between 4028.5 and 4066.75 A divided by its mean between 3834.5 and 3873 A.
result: 1.8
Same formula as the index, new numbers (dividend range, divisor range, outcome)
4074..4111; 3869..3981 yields 1.73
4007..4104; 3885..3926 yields 1.43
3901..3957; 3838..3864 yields 1.14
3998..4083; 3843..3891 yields 1.69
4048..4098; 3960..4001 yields 1.50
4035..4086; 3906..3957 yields 1.66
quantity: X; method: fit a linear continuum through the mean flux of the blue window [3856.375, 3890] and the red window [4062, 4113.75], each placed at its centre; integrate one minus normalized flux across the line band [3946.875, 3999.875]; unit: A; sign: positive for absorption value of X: 6.9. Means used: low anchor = 2.85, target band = 3.13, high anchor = 4.42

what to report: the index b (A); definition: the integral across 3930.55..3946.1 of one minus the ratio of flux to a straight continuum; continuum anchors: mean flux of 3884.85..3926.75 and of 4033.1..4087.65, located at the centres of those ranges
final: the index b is 7.4 A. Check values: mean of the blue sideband 3.31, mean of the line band 1.86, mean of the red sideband 4.39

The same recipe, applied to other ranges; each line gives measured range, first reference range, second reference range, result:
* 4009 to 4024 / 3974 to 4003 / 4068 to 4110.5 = -2.4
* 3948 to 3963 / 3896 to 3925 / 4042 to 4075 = 2.3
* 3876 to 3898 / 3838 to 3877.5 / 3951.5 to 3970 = -1.5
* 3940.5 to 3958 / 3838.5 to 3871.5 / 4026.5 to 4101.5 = 2.8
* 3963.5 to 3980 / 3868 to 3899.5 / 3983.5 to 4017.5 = 7.1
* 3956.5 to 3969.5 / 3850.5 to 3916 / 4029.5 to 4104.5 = 4.6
